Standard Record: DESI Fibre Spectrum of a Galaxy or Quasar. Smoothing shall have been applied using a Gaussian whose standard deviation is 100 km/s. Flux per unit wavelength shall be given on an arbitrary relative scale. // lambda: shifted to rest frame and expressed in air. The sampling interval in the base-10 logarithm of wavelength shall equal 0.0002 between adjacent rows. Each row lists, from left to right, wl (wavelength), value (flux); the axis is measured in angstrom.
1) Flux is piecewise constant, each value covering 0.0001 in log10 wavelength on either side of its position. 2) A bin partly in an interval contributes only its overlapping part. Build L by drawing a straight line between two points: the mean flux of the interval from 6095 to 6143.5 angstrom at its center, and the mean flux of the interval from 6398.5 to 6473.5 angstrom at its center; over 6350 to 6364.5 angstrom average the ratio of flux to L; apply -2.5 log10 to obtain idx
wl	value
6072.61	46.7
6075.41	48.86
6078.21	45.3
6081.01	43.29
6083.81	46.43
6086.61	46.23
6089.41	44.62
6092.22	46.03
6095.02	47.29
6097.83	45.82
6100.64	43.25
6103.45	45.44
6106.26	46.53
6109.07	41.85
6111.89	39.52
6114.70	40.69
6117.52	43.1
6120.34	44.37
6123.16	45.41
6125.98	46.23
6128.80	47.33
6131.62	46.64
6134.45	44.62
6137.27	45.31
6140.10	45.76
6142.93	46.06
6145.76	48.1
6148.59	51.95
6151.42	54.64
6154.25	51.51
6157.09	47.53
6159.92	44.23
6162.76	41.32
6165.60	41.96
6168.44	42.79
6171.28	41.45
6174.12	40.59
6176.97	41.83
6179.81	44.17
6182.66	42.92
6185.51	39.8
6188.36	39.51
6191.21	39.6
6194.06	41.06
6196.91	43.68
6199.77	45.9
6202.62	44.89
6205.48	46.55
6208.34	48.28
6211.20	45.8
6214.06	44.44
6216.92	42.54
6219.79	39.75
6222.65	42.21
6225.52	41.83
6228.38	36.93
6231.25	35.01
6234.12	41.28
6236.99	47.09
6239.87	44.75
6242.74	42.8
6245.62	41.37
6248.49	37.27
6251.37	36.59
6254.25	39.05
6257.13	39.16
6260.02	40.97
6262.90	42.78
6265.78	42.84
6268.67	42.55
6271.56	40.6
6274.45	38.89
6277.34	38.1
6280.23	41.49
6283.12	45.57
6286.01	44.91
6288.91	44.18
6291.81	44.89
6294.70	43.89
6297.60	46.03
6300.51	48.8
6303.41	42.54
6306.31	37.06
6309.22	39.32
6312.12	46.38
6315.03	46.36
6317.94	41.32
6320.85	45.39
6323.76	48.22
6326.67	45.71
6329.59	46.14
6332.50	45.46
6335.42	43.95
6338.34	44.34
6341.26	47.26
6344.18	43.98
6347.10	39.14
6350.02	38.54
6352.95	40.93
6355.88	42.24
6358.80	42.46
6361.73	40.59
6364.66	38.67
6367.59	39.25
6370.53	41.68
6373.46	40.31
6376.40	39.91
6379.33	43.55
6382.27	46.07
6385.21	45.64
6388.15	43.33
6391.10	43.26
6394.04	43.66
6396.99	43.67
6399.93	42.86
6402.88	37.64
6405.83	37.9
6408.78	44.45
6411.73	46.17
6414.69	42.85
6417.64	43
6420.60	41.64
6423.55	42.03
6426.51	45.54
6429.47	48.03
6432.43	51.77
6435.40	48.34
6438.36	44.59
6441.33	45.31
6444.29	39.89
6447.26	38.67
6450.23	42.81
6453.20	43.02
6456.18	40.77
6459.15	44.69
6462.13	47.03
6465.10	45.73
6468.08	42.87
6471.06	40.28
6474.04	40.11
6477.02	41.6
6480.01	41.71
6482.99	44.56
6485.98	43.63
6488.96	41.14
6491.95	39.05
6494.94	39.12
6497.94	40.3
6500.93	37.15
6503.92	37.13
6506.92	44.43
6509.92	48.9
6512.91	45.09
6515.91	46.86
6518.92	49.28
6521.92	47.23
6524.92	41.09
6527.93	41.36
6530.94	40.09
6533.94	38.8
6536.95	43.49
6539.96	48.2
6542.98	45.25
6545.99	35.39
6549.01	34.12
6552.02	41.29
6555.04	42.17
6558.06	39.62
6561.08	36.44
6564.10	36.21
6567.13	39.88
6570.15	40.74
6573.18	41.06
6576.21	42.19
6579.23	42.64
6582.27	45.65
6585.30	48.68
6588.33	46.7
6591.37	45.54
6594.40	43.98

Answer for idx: 0.07 mag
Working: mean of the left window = 44.6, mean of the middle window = 41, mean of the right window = 43.5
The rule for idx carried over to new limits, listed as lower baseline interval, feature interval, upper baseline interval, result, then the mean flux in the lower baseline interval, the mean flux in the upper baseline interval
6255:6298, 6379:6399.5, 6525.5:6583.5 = -0.06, 42.3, 40.7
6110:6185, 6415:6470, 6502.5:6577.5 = -0.04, 44.9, 41.8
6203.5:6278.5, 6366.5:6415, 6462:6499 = -0.02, 41.5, 41.9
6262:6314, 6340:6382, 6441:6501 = 0.03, 42.9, 41.9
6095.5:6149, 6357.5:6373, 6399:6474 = 0.09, 45.1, 43.5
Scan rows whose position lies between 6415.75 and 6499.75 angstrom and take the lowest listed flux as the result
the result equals 38.67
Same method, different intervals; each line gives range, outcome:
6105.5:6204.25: 39.51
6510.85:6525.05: 41.09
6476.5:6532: 37.13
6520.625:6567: 34.12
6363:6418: 37.64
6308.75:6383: 38.54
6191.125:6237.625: 35.01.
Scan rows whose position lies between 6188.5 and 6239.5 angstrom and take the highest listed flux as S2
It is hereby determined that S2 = 48.28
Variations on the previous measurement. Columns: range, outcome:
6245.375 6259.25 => 41.37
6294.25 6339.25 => 48.8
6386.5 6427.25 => 46.17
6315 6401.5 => 48.22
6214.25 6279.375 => 47.09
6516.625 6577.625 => 49.28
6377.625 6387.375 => 46.07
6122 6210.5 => 54.64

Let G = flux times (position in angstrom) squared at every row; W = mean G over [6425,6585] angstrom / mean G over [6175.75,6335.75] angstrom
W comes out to 1.08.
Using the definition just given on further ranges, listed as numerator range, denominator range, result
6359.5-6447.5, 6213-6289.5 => 1.10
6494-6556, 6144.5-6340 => 1.07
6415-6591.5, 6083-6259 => 1.09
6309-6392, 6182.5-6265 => 1.07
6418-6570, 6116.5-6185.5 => 1.04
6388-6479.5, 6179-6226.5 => 1.08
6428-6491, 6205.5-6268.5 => 1.12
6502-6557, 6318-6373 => 1.05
